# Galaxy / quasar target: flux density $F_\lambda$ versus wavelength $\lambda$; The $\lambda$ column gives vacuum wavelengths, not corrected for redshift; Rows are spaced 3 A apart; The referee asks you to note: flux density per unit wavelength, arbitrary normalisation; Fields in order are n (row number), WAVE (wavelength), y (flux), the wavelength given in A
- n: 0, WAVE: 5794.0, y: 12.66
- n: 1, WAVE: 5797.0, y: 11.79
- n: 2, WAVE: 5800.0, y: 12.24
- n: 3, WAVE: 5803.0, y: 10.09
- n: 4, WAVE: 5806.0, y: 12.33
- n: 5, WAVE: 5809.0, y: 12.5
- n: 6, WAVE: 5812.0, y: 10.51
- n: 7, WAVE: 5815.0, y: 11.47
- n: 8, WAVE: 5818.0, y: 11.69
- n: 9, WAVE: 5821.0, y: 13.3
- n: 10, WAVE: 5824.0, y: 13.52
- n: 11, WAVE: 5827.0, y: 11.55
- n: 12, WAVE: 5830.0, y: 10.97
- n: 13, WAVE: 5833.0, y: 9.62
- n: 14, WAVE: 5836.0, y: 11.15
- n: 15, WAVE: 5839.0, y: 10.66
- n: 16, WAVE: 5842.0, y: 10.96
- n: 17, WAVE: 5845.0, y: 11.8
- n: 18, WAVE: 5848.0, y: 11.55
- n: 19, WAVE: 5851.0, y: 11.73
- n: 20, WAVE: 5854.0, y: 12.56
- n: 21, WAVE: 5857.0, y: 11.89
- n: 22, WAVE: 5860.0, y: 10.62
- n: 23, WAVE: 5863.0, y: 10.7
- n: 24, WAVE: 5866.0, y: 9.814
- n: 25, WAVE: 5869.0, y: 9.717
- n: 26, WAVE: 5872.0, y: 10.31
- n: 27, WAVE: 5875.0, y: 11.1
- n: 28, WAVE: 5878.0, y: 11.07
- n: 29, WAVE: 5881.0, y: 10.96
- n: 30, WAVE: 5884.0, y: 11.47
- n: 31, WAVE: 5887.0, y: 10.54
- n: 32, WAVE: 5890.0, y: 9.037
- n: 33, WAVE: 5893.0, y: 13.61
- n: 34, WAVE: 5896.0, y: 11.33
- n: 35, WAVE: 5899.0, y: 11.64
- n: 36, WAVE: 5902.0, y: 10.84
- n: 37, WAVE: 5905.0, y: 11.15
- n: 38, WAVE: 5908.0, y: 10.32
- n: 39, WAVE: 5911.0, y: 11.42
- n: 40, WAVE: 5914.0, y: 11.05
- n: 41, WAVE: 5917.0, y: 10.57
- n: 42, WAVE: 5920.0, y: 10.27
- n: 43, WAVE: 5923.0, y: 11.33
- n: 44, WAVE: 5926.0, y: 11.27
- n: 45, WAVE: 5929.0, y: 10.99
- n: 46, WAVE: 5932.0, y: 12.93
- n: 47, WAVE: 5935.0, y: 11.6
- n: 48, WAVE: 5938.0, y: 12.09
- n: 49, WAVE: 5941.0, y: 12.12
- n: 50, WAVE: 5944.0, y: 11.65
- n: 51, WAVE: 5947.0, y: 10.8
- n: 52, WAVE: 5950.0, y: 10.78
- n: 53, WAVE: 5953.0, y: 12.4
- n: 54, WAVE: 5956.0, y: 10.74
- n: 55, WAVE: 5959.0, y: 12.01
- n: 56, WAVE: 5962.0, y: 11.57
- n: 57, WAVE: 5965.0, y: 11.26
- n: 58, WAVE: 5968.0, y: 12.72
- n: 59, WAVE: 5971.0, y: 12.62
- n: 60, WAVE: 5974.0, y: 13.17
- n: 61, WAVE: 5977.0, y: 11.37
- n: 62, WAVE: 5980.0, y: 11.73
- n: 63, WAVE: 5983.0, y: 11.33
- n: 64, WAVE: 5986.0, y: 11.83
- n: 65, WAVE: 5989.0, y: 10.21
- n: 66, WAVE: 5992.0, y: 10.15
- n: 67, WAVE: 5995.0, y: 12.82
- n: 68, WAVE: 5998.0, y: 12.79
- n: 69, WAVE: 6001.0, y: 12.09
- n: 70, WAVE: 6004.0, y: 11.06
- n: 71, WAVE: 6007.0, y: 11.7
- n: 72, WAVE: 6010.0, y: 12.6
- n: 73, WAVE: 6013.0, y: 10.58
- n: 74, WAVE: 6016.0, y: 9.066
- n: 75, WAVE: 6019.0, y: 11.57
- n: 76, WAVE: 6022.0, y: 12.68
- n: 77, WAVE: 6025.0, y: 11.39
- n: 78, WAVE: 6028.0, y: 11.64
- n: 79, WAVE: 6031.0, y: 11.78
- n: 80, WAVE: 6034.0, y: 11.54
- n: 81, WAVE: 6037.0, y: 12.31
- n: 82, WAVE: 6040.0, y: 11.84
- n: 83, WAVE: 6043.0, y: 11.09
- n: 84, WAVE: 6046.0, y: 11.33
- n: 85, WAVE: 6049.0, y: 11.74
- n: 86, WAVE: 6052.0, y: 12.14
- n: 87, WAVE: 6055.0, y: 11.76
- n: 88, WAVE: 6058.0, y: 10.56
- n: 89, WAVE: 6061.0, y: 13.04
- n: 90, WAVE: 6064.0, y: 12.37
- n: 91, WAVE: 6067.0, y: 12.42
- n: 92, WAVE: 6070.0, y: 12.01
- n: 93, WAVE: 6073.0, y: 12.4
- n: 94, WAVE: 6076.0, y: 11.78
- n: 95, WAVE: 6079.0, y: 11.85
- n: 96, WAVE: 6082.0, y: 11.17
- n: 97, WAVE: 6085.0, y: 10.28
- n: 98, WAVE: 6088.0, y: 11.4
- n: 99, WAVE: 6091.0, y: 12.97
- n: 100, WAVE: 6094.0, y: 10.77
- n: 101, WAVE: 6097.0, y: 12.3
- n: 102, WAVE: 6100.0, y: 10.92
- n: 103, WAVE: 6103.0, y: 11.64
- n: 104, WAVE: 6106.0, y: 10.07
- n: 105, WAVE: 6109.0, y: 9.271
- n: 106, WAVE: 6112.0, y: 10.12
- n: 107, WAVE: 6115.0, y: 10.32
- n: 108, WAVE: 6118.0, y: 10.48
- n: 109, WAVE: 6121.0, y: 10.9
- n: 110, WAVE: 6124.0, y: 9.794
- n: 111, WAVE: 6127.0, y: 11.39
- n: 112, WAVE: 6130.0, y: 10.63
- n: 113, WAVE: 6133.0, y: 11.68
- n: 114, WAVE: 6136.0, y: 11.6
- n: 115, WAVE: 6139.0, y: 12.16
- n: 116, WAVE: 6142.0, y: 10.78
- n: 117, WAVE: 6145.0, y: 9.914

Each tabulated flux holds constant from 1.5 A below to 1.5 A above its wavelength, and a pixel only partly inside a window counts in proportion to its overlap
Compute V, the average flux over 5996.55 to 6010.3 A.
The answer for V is 12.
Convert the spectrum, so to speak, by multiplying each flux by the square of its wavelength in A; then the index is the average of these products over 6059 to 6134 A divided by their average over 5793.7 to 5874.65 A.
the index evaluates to 1.08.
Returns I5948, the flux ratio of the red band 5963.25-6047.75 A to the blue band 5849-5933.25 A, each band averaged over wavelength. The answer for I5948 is 1.1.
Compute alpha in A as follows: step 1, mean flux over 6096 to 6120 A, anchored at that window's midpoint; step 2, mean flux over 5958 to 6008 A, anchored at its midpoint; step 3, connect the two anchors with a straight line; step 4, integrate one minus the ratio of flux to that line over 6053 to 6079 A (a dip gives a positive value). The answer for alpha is -2.4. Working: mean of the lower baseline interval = 11.8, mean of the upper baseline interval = 10.6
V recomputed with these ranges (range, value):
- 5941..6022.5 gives 11.6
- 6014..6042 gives 11.5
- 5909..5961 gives 11.4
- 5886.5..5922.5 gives 11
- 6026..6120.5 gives 11.5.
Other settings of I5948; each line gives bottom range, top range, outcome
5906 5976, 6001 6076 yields 1.01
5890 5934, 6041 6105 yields 1.04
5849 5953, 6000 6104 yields 1.04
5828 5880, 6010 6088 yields 1.06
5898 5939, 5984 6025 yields 1.02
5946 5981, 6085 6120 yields 0.93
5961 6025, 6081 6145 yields 0.94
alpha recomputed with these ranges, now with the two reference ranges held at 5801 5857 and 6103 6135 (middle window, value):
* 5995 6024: -1.9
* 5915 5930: 0.5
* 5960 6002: -3.1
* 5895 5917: 0.4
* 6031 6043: -1.1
